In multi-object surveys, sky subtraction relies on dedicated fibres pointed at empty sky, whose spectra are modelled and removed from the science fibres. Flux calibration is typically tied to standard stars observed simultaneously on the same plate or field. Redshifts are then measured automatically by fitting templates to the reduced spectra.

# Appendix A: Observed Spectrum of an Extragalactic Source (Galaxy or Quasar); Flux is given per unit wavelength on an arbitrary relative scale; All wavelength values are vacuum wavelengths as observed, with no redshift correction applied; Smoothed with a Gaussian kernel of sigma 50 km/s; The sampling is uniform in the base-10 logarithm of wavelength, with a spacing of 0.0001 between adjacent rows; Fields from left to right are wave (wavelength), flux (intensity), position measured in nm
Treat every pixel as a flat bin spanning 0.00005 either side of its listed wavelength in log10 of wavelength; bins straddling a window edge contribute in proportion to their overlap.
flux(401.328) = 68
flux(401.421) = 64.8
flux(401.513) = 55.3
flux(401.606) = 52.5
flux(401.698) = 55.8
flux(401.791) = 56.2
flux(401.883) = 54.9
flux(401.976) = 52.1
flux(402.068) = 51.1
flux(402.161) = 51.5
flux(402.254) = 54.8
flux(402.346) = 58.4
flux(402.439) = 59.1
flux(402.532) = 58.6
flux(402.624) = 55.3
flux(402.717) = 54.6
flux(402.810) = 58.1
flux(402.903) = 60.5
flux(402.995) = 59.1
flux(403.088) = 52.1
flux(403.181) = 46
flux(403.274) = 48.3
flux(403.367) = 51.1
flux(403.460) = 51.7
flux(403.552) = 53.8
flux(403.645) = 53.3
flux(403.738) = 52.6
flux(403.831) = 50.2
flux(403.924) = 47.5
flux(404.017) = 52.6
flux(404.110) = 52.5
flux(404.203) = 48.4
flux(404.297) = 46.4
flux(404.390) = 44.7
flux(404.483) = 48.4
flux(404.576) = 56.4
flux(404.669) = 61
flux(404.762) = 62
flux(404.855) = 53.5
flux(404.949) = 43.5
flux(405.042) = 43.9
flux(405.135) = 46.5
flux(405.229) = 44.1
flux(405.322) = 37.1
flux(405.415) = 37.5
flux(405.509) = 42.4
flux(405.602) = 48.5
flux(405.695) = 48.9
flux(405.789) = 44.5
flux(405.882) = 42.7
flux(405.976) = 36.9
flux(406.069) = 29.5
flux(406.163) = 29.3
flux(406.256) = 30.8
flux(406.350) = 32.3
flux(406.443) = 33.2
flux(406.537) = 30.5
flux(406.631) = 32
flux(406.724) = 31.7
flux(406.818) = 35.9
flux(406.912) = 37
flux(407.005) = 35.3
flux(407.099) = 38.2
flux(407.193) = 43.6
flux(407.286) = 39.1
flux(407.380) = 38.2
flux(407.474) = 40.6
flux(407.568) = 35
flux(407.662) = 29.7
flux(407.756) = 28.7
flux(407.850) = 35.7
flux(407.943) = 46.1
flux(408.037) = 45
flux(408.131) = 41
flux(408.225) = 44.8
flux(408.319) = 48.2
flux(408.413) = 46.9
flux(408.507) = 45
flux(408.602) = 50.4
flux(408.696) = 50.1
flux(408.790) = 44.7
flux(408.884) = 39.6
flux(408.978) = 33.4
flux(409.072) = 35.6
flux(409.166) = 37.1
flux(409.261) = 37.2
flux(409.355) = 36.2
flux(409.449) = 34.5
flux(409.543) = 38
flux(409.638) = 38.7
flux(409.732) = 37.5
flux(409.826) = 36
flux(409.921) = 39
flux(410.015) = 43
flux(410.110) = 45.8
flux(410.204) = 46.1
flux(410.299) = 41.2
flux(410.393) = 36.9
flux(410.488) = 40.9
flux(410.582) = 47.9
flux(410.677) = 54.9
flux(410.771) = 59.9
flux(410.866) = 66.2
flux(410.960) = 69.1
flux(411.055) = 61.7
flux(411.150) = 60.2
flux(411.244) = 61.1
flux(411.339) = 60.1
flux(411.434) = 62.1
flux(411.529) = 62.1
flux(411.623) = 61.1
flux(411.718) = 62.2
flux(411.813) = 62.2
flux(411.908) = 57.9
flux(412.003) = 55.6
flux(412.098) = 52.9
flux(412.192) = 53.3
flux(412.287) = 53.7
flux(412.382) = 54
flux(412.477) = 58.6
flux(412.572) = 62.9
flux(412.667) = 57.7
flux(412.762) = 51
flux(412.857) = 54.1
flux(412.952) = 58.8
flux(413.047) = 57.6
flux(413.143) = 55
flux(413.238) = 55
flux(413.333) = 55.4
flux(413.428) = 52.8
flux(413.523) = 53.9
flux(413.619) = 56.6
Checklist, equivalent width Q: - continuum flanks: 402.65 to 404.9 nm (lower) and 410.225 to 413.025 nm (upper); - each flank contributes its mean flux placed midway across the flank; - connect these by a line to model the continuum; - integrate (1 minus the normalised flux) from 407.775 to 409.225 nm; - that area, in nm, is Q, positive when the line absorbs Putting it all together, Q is 0.33 nm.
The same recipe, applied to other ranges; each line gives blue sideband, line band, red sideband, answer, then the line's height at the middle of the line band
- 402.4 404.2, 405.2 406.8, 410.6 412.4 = 0.53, 55.4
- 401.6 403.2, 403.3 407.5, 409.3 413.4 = 0.84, 54.3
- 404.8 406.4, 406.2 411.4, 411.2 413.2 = 0.73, 49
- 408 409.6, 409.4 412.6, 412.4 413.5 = -0.17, 49.3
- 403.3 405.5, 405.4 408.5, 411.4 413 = 0.82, 52.1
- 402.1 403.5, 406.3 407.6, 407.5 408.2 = 0.15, 40.7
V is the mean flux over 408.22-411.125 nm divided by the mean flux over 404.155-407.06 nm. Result 1.07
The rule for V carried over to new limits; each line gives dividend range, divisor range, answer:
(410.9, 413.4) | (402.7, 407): 1.28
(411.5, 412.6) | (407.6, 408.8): 1.36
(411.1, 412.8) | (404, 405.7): 1.21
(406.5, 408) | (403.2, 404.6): 0.72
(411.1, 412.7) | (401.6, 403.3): 1.07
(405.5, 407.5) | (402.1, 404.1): 0.69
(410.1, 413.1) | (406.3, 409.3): 1.44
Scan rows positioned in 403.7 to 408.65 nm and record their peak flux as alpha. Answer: 62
